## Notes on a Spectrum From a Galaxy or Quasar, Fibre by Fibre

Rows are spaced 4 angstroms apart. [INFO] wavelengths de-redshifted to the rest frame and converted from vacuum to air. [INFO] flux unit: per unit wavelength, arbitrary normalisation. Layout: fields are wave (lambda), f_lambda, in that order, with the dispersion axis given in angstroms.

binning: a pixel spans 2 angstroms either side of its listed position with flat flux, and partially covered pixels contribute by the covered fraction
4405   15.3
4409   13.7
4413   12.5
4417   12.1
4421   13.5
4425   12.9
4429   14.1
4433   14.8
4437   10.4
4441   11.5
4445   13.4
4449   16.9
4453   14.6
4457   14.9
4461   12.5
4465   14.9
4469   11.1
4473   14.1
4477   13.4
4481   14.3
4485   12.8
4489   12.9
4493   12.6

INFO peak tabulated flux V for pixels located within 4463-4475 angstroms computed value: 14.9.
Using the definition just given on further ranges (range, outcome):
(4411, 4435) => 14.8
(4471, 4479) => 14.1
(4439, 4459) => 16.9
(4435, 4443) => 11.5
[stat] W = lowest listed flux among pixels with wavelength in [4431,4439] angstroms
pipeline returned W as 10.4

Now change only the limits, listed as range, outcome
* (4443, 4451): 13.4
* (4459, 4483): 11.1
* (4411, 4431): 12.1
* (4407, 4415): 12.5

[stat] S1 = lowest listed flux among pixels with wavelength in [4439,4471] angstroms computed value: 11.1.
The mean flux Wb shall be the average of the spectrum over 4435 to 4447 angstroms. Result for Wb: 11.8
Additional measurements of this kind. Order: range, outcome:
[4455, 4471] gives 13.3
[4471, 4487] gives 13.6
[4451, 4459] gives 14.8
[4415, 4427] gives 12.8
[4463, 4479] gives 13.4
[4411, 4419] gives 12.3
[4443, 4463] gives 14.5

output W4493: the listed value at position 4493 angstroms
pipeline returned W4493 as 12.6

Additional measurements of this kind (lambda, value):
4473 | 14.1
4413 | 12.5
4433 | 14.8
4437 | 10.4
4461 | 12.5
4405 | 15.3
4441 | 11.5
